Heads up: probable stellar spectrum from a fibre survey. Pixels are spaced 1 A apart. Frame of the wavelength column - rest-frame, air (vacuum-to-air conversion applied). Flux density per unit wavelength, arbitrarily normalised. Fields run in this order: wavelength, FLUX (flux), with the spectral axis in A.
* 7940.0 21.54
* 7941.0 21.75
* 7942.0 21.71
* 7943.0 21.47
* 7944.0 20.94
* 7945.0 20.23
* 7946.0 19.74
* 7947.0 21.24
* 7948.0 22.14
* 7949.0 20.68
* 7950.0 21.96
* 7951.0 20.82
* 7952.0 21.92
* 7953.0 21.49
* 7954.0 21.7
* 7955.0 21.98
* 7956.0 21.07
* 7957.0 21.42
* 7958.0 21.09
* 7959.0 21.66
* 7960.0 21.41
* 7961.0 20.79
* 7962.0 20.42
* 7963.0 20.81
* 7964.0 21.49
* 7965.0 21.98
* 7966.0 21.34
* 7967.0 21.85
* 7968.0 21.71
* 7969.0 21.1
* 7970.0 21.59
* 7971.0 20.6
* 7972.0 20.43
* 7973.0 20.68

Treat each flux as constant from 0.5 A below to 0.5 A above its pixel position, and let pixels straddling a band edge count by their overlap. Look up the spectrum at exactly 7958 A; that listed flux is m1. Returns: 21.09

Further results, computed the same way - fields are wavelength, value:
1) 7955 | 21.98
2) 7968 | 21.71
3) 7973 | 20.68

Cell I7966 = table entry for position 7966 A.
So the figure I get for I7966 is 21.34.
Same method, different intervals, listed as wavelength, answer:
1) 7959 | 21.66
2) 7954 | 21.7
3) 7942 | 21.71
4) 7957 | 21.42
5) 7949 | 20.68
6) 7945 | 20.23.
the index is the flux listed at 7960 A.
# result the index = 21.41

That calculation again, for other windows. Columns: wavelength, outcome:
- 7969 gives 21.1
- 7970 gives 21.59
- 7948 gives 22.14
